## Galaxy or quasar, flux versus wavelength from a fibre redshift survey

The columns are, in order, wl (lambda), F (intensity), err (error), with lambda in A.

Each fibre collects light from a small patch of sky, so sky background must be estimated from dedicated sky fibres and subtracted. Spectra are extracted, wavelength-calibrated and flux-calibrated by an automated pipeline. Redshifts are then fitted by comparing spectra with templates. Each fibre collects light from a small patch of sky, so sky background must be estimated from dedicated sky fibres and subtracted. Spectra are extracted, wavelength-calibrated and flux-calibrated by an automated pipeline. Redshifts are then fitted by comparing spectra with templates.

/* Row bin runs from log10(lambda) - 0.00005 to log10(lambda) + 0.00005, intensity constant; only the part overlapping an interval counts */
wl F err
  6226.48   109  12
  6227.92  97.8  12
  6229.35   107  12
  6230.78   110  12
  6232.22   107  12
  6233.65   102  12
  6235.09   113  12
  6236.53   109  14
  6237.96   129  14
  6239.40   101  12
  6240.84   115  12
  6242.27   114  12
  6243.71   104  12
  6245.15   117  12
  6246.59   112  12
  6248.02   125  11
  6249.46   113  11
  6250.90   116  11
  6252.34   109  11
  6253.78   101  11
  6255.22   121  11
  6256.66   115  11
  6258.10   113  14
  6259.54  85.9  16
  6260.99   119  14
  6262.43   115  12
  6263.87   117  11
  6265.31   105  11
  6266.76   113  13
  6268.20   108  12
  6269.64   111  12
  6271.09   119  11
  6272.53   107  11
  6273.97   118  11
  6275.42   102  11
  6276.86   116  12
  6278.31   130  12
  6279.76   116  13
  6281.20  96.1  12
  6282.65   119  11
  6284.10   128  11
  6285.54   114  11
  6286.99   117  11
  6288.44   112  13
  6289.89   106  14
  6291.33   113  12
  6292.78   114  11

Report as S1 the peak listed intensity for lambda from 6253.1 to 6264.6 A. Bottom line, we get 121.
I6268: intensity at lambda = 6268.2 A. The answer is 108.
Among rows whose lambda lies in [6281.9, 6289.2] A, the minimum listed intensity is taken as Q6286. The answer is 112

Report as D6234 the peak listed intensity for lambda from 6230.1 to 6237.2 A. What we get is 113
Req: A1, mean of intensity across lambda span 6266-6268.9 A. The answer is 110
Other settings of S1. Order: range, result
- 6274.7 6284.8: 130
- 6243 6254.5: 125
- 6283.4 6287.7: 128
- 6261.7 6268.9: 117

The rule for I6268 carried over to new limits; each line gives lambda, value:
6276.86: 116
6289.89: 106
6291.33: 113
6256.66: 115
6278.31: 130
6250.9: 116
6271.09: 119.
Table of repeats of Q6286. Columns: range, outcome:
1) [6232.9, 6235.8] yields 102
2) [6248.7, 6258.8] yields 101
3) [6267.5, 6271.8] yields 108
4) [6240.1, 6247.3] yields 104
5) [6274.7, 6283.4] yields 96.1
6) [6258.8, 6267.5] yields 85.9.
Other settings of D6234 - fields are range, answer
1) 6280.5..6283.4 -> 119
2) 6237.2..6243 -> 129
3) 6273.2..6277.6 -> 118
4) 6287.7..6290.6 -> 112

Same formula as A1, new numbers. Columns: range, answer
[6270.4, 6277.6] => 112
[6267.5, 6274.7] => 113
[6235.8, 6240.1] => 113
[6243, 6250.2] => 114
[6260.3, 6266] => 114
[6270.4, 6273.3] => 113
